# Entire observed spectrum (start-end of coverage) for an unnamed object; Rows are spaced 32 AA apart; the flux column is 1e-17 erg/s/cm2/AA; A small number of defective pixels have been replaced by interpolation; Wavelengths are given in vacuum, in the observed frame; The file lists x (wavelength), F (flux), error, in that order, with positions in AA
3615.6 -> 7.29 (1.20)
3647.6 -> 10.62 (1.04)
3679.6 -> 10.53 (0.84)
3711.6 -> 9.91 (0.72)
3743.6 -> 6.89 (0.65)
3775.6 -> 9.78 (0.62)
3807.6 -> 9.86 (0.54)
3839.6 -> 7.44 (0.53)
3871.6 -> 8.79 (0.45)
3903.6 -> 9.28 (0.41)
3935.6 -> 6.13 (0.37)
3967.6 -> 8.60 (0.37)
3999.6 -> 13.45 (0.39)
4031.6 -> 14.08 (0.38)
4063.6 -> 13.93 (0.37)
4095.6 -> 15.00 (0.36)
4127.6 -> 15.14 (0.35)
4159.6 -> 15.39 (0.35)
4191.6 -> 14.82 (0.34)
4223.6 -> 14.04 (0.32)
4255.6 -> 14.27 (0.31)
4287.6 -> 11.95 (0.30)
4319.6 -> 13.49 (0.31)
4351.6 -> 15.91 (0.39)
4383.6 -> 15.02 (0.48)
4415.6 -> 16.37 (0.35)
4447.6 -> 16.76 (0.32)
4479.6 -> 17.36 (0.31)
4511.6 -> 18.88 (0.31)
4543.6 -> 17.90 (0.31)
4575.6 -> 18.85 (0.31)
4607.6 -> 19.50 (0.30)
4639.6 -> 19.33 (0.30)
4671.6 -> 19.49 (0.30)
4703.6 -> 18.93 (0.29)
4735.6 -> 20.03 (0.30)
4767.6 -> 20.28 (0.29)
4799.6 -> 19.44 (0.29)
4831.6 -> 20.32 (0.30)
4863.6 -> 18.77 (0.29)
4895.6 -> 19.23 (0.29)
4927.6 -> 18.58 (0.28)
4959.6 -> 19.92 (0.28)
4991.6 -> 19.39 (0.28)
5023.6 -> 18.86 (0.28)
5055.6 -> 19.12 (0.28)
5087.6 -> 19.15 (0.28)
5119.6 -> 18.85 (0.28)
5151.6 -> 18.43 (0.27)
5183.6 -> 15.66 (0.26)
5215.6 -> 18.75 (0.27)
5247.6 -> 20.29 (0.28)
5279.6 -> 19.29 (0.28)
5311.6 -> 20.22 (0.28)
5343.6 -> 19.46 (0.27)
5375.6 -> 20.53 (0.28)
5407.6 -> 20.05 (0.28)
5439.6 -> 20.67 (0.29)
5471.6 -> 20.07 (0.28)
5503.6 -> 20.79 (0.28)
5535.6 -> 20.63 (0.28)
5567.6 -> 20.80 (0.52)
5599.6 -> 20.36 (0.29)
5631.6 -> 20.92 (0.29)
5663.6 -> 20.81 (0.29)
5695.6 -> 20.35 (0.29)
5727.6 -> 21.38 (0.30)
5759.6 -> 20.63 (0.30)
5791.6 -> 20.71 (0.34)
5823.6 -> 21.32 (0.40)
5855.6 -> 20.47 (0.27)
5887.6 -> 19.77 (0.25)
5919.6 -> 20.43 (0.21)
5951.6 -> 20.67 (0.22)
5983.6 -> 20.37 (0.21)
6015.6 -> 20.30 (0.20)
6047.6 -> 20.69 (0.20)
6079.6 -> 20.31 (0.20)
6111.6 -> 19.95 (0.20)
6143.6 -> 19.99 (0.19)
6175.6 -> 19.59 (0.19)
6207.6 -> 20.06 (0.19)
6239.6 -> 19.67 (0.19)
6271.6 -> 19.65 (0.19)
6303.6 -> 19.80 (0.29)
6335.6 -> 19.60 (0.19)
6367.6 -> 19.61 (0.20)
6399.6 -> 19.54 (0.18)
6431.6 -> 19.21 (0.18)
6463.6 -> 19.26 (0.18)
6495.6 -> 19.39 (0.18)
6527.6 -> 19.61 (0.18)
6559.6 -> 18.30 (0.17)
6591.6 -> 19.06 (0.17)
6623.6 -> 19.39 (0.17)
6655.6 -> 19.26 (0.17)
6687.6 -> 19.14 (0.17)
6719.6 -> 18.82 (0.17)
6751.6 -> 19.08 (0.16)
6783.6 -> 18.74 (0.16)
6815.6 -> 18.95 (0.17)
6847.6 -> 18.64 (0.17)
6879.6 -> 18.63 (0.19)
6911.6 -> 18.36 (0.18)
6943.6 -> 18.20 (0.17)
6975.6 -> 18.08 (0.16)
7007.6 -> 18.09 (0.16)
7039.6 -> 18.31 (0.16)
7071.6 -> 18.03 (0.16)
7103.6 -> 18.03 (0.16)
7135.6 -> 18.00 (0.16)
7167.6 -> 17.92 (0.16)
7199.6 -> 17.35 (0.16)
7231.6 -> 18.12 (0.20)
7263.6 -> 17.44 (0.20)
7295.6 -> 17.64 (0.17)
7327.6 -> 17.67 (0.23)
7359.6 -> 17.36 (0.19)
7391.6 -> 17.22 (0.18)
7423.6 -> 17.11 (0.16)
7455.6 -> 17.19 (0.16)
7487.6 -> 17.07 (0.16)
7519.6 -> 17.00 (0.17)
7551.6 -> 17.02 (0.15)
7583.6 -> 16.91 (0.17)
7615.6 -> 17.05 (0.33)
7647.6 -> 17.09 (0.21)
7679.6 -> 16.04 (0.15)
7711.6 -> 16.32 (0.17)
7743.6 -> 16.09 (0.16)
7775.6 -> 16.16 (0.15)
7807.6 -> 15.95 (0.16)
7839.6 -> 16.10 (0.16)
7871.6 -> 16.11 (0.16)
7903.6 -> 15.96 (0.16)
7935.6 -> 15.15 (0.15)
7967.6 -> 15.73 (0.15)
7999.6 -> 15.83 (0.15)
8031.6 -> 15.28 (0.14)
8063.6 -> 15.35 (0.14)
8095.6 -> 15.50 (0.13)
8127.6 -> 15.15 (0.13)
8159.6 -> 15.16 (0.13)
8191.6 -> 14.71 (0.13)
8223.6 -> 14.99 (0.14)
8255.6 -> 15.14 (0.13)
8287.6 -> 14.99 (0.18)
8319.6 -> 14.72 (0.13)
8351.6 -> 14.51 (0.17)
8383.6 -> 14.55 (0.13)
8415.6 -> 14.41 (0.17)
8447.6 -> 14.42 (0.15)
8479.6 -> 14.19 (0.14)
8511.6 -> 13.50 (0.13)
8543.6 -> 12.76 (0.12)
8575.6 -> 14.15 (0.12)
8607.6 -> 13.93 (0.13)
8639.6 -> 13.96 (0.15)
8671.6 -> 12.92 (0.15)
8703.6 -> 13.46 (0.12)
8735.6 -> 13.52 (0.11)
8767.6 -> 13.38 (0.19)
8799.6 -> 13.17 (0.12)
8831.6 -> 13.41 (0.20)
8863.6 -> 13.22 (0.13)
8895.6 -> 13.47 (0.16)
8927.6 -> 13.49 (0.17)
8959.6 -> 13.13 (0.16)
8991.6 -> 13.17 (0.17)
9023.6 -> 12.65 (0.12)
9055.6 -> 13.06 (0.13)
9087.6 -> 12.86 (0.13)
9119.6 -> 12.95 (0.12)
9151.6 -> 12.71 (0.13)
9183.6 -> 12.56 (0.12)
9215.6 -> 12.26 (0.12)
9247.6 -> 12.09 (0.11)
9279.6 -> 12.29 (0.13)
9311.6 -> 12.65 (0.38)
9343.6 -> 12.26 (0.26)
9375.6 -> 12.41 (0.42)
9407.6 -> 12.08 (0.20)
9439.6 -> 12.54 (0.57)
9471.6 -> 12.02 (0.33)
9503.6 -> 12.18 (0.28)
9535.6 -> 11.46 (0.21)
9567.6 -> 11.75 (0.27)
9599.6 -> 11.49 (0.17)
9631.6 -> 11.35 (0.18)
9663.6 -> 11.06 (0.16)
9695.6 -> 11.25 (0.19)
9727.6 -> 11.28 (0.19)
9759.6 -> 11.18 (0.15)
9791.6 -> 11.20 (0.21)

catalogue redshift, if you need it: 0.00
